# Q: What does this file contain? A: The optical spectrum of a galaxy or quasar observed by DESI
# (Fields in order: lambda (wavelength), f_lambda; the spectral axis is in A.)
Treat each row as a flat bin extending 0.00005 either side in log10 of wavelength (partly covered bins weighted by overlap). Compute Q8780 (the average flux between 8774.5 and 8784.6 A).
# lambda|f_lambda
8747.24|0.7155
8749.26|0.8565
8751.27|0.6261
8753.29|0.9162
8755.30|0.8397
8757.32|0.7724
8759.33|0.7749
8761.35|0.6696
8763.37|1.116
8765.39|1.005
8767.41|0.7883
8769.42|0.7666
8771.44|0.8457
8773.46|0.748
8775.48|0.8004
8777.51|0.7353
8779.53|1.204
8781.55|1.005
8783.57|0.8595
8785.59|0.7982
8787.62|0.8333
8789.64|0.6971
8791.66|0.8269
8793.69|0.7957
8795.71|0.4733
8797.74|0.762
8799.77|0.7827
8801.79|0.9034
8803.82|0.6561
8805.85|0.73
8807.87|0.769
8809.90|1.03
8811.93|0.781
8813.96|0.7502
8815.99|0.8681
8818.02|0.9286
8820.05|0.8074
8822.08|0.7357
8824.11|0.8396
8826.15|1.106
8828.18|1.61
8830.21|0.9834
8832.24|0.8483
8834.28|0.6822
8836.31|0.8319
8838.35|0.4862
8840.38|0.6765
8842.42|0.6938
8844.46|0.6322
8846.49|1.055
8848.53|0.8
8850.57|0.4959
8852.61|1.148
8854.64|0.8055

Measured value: 0.921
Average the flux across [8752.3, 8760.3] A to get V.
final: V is 0.827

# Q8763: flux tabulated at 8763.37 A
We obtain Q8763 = 1.116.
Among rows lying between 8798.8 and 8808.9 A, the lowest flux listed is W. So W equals 0.6561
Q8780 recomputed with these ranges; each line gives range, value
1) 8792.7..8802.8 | 0.743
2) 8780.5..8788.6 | 0.876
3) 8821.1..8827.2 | 0.898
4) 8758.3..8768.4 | 0.87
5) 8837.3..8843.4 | 0.619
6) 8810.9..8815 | 0.767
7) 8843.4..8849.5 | 0.828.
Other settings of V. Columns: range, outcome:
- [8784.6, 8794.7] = 0.79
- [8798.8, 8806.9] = 0.769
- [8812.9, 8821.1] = 0.838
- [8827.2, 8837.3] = 0.99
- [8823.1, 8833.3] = 1.08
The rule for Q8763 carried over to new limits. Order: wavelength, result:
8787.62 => 0.8333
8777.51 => 0.7353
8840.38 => 0.6765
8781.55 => 1.005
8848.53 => 0.8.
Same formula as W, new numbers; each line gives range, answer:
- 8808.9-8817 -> 0.7502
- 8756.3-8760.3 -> 0.7724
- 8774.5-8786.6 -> 0.7353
